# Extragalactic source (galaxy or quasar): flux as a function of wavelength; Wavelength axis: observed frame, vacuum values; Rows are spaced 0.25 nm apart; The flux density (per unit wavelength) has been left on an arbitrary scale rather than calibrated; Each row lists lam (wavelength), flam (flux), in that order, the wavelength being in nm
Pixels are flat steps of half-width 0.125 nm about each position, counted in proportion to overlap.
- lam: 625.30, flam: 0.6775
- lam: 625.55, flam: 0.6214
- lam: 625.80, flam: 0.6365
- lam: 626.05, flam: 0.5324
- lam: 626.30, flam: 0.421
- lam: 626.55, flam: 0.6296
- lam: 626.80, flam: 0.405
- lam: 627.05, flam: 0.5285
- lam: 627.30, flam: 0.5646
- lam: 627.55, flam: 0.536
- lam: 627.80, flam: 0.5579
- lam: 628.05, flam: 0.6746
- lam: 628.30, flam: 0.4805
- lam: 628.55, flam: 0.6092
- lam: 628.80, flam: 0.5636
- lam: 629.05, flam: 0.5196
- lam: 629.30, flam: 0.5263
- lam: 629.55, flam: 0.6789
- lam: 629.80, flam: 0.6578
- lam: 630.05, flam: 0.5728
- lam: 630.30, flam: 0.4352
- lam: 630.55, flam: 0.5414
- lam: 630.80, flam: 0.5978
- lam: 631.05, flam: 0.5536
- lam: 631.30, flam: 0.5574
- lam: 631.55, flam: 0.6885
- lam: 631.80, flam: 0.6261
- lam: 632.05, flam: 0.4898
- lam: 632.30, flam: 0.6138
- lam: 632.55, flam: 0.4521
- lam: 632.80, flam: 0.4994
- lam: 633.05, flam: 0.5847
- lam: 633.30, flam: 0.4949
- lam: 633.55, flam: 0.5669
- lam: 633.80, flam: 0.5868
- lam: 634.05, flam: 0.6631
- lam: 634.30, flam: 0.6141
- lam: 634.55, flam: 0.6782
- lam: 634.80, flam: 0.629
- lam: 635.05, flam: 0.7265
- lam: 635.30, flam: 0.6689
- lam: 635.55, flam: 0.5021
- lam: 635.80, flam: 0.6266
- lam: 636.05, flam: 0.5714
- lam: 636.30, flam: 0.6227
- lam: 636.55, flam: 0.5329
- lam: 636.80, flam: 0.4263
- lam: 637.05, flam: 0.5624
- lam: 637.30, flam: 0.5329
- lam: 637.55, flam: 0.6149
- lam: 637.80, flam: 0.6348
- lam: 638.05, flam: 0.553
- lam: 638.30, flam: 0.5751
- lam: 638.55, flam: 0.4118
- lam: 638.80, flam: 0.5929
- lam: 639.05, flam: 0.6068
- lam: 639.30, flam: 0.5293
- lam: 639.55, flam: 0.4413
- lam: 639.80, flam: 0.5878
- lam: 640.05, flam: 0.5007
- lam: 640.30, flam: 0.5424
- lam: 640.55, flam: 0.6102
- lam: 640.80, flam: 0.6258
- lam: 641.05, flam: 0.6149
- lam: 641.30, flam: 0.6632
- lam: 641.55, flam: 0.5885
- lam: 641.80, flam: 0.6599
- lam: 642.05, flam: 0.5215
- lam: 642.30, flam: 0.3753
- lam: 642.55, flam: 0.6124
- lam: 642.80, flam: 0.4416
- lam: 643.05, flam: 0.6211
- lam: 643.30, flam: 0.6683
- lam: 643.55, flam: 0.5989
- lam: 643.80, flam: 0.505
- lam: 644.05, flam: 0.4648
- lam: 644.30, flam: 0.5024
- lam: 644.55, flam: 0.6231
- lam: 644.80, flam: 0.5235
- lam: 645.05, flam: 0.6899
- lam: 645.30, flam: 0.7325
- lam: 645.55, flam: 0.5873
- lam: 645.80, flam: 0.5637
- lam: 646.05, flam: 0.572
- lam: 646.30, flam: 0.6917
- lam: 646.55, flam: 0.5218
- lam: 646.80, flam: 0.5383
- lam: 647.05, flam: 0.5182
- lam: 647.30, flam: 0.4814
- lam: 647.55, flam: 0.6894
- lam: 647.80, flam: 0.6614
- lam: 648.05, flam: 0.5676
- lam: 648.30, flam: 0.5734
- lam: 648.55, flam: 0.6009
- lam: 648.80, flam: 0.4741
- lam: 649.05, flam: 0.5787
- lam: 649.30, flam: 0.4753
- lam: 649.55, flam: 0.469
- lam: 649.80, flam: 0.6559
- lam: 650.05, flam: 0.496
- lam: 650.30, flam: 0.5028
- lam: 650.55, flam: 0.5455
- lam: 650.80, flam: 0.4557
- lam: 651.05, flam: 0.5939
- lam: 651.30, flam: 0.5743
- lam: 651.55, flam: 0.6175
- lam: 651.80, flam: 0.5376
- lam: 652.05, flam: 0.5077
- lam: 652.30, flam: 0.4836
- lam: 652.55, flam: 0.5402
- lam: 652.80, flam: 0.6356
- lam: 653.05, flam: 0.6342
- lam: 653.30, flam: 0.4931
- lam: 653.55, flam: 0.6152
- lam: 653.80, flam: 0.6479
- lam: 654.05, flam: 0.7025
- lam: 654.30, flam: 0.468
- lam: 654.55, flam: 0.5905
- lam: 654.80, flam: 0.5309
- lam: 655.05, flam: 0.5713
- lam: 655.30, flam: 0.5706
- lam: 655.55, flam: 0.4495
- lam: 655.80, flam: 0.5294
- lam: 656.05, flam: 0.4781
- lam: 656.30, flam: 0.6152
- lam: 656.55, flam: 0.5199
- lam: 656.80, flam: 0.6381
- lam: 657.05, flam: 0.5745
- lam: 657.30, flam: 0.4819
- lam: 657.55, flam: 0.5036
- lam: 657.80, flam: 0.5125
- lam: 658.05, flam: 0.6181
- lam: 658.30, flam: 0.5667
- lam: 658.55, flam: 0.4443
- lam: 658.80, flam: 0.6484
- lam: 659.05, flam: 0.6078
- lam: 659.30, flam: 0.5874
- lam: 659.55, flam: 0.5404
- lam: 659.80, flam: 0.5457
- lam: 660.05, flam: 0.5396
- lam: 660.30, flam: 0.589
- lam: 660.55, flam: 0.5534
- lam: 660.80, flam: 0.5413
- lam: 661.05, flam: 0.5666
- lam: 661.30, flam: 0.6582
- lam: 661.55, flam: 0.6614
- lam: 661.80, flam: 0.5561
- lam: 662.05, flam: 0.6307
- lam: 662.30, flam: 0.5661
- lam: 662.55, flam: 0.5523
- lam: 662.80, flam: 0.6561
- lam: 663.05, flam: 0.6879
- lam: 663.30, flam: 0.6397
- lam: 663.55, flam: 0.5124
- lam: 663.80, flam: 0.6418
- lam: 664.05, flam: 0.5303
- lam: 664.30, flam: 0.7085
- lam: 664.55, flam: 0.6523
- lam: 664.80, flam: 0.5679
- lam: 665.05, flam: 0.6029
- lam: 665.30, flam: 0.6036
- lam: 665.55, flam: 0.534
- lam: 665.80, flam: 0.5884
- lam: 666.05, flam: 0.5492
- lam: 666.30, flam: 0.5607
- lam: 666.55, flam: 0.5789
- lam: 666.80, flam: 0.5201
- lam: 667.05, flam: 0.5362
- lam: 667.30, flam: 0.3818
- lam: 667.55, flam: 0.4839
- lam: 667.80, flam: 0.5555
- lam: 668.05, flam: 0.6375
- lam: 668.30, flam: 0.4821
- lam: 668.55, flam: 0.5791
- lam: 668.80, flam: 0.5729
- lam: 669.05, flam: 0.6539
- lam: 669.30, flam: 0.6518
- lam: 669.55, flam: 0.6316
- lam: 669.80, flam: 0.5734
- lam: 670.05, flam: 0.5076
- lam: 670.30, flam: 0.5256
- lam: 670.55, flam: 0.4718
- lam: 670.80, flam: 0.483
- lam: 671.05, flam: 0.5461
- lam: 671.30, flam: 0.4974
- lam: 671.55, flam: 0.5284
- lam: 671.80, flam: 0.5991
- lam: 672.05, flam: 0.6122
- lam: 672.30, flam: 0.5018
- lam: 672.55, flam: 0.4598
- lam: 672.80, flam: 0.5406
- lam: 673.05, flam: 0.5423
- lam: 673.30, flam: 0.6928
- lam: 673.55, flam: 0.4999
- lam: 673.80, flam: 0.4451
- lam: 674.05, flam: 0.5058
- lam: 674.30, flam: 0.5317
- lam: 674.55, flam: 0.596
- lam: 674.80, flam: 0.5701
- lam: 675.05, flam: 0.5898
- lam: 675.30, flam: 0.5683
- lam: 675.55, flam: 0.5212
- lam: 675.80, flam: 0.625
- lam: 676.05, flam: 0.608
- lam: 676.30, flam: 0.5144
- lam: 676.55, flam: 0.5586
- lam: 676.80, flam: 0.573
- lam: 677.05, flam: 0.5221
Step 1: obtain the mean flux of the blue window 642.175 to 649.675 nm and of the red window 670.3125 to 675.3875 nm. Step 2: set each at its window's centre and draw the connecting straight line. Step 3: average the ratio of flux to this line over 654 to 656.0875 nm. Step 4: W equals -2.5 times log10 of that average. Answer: 0.03 mag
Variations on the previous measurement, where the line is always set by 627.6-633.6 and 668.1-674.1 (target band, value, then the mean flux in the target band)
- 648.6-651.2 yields 0.058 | 0.527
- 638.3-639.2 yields 0.036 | 0.542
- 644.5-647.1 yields -0.076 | 0.598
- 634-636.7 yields -0.104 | 0.618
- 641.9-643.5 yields 0.028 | 0.545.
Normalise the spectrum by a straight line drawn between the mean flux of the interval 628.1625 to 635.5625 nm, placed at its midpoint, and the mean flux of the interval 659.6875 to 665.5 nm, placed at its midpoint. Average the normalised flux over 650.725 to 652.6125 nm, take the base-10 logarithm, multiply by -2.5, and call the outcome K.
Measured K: 0.10 mag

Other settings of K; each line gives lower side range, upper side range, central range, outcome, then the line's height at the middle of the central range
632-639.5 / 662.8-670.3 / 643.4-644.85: 0.07 mag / 0.573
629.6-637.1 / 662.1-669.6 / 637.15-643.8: 0.03 mag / 0.58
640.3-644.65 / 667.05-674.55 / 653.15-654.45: -0.05 mag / 0.558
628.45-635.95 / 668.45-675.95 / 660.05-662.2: -0.05 mag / 0.562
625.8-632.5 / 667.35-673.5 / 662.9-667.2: -0.07 mag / 0.554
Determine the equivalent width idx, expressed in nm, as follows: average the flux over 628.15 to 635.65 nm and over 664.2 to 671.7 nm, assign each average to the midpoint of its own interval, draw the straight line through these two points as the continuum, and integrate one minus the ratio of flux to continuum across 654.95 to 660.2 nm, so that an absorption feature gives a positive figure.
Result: 0.14 nm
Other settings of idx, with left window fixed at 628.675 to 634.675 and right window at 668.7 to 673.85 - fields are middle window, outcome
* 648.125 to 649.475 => 0.059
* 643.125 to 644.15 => 0.004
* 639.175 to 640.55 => 0.097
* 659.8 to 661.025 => 0.003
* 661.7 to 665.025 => -0.316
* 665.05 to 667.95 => 0.074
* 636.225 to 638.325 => 0.039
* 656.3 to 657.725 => 0.026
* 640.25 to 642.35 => -0.068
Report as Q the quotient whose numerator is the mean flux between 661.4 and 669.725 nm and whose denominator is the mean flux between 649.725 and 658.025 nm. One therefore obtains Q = 1.05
